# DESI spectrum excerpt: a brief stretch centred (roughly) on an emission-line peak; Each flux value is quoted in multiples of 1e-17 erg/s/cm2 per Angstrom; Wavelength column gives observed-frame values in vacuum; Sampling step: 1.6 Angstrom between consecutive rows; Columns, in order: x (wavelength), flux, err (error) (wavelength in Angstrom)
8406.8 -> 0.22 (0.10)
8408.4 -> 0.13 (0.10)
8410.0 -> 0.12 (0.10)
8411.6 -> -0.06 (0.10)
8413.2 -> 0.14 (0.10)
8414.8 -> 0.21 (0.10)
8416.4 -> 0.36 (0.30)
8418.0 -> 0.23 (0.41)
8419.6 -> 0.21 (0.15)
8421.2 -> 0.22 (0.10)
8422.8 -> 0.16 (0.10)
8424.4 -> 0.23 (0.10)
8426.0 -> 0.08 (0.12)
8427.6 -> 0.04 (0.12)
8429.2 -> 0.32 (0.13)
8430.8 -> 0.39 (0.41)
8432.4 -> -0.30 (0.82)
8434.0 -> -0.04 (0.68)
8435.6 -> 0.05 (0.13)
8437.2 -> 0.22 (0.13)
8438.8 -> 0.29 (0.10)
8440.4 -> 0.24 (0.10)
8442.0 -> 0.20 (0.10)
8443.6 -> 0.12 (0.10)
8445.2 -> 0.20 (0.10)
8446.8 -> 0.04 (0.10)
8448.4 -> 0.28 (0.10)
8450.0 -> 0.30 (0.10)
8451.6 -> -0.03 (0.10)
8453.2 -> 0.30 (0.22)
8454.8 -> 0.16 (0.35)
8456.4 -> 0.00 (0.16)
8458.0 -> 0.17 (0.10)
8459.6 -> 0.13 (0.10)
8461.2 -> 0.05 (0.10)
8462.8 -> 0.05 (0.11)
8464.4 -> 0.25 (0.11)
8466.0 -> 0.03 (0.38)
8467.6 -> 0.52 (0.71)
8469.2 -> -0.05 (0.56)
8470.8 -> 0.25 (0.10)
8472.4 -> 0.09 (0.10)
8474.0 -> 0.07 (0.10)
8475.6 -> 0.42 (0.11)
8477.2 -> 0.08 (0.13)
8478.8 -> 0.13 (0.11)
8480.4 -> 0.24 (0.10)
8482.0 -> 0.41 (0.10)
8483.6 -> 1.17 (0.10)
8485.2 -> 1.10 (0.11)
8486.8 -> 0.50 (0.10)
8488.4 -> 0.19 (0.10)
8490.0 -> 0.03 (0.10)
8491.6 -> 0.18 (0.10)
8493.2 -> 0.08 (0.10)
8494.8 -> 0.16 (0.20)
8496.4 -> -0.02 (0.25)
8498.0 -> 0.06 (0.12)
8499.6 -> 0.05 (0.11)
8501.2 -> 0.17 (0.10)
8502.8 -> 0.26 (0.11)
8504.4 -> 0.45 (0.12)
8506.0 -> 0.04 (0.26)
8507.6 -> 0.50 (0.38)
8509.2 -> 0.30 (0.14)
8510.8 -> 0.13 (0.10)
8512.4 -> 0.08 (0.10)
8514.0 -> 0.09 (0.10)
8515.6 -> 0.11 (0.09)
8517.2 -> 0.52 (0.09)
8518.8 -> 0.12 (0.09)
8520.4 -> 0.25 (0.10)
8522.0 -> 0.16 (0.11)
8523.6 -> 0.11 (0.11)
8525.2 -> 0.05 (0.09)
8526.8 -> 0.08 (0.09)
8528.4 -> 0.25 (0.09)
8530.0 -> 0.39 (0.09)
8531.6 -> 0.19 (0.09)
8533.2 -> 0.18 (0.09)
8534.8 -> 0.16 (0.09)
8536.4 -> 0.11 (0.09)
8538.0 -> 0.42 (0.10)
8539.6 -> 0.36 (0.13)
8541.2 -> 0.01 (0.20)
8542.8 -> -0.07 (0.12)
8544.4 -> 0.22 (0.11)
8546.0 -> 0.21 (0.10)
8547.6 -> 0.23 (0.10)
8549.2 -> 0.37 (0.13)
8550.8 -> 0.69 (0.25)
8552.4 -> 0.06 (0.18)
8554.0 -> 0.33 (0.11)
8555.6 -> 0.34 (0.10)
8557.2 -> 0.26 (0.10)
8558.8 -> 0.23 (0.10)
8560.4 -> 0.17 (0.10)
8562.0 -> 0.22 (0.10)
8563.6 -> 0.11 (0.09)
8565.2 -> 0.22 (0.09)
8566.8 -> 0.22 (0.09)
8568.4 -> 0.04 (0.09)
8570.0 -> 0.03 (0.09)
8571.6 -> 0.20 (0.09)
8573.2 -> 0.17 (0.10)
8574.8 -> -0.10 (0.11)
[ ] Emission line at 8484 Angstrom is H-beta 4861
